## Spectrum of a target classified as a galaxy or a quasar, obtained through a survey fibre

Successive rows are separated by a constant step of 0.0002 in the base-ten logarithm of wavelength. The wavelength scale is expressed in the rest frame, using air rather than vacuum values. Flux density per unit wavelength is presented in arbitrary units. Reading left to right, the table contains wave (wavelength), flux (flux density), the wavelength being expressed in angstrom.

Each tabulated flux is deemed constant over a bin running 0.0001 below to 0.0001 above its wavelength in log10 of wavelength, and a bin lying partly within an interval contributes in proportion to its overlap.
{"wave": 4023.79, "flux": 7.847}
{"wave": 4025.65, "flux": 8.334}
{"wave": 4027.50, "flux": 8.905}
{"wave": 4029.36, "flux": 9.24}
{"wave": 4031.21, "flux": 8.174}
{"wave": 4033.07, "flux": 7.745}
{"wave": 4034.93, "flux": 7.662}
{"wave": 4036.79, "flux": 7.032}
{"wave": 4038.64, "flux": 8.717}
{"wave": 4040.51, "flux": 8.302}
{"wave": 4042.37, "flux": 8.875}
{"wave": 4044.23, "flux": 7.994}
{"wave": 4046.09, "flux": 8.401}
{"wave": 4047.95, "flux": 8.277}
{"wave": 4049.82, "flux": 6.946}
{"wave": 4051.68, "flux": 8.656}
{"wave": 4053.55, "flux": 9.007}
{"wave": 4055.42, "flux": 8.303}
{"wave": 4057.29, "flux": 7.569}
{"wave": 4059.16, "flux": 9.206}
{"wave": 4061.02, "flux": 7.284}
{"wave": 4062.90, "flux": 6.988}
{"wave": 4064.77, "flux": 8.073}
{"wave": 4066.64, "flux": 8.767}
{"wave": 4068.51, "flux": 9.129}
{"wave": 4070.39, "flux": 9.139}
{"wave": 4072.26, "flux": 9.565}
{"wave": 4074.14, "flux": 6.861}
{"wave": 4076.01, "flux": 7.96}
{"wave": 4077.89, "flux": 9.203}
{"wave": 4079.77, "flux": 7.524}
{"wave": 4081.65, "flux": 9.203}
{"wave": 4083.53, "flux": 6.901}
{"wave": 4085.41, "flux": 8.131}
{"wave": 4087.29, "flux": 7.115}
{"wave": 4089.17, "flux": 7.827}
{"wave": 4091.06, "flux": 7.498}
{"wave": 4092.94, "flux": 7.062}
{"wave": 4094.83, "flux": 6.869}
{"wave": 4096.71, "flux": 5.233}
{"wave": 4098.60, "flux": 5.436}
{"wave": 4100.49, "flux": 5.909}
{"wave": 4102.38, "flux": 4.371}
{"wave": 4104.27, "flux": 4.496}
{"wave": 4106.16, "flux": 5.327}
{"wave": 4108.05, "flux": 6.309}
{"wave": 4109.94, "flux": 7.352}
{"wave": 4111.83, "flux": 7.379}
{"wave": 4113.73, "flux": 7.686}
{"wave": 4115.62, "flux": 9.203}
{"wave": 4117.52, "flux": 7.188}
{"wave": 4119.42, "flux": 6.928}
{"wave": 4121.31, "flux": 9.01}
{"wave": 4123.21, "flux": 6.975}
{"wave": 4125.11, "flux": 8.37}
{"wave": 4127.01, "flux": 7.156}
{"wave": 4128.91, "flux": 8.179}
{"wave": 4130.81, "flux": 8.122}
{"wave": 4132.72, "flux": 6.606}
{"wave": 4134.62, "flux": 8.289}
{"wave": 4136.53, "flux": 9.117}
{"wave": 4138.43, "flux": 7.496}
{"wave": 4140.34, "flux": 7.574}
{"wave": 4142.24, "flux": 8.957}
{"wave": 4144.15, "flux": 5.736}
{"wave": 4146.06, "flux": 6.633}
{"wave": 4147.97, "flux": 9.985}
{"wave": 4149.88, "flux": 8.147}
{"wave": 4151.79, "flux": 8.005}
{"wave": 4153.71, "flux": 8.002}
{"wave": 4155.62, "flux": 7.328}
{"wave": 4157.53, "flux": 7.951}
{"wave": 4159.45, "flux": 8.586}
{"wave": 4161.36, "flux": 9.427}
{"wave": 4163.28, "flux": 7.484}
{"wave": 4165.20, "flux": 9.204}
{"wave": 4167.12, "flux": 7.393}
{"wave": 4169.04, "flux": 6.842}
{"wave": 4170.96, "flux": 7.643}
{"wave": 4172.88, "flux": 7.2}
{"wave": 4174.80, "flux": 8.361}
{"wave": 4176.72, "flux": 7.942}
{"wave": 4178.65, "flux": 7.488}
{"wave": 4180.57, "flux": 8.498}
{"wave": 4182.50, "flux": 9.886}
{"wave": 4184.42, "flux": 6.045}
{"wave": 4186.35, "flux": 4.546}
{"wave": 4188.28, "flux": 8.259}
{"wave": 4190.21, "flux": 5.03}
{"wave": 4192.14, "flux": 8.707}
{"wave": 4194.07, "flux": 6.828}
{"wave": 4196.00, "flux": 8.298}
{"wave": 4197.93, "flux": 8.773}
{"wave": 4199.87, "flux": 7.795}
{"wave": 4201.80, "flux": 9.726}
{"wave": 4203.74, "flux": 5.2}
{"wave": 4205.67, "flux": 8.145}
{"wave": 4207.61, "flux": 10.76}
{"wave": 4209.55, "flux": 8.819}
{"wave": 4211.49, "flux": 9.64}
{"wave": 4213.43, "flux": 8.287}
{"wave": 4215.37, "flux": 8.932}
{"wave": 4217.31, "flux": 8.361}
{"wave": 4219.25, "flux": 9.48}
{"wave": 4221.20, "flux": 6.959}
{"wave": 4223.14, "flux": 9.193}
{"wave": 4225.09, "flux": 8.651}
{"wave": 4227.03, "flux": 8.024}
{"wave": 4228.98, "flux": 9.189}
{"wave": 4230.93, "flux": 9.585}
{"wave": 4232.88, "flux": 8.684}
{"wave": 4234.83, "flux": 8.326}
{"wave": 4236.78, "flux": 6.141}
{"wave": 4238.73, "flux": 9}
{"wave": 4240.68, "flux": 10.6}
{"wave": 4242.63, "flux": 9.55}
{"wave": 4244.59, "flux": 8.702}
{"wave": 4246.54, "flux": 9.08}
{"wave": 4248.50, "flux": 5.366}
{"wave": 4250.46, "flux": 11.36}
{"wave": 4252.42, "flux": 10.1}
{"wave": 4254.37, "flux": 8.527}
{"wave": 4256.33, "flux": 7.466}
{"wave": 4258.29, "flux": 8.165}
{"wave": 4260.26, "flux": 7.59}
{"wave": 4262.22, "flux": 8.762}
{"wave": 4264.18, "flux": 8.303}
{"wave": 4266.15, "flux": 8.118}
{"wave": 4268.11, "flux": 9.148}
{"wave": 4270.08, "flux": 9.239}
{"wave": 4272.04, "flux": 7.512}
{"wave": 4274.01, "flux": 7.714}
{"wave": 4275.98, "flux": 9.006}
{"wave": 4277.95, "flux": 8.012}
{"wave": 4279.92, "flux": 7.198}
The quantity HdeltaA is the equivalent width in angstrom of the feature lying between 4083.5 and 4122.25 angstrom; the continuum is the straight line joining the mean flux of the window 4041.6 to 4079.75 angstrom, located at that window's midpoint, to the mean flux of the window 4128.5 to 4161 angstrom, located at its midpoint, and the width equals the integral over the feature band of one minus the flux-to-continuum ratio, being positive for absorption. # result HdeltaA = 6.20 angstrom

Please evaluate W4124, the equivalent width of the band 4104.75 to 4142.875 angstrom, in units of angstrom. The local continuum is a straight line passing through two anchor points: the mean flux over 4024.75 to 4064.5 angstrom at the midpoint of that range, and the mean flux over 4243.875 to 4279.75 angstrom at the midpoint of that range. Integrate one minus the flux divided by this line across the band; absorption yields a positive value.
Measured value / 3.0 angstrom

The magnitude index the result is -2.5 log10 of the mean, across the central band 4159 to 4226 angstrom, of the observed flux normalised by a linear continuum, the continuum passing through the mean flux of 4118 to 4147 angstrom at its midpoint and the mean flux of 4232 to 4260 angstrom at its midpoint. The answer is 0.01 mag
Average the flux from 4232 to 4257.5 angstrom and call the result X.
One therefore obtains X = 8.68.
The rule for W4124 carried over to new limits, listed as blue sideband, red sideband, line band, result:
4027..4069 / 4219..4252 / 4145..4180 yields 2.2 angstrom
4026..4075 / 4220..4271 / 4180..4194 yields 2.1 angstrom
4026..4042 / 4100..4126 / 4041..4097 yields -2.6 angstrom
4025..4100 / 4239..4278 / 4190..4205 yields 1.3 angstrom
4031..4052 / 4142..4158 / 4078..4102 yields 2.6 angstrom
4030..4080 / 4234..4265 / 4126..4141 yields 1.0 angstrom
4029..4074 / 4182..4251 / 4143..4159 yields 1.0 angstrom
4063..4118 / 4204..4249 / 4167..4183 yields 0.5 angstrom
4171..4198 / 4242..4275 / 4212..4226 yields -1.1 angstrom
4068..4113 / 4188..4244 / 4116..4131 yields -0.6 angstrom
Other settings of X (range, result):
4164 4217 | 7.94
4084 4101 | 6.81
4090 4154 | 7.25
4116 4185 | 7.9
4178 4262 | 8.33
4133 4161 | 7.99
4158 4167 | 8.51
